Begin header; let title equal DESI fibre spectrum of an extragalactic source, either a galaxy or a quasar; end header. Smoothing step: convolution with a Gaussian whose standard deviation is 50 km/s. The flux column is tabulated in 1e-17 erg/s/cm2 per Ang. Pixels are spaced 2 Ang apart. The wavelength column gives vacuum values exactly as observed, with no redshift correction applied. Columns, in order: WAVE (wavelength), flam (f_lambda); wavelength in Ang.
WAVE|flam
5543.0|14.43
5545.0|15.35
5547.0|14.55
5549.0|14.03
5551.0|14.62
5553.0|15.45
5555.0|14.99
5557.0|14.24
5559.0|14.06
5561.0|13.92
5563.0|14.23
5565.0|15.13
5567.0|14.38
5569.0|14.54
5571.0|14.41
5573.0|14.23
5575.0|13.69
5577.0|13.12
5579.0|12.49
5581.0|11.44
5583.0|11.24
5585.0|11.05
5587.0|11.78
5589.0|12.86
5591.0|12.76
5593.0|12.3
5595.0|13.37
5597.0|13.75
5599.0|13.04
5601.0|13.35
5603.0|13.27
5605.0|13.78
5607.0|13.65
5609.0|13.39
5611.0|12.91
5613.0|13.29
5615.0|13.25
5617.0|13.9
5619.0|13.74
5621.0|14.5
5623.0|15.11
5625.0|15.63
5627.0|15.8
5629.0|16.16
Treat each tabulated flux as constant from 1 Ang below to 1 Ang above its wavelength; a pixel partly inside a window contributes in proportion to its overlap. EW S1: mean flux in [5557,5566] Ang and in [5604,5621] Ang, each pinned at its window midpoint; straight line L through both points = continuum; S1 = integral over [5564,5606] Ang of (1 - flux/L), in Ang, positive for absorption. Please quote 2.5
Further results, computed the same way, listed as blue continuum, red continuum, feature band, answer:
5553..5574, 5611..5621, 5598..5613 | 0.5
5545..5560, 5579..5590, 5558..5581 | -1.4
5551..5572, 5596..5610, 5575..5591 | 2.1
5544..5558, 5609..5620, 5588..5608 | 0.8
